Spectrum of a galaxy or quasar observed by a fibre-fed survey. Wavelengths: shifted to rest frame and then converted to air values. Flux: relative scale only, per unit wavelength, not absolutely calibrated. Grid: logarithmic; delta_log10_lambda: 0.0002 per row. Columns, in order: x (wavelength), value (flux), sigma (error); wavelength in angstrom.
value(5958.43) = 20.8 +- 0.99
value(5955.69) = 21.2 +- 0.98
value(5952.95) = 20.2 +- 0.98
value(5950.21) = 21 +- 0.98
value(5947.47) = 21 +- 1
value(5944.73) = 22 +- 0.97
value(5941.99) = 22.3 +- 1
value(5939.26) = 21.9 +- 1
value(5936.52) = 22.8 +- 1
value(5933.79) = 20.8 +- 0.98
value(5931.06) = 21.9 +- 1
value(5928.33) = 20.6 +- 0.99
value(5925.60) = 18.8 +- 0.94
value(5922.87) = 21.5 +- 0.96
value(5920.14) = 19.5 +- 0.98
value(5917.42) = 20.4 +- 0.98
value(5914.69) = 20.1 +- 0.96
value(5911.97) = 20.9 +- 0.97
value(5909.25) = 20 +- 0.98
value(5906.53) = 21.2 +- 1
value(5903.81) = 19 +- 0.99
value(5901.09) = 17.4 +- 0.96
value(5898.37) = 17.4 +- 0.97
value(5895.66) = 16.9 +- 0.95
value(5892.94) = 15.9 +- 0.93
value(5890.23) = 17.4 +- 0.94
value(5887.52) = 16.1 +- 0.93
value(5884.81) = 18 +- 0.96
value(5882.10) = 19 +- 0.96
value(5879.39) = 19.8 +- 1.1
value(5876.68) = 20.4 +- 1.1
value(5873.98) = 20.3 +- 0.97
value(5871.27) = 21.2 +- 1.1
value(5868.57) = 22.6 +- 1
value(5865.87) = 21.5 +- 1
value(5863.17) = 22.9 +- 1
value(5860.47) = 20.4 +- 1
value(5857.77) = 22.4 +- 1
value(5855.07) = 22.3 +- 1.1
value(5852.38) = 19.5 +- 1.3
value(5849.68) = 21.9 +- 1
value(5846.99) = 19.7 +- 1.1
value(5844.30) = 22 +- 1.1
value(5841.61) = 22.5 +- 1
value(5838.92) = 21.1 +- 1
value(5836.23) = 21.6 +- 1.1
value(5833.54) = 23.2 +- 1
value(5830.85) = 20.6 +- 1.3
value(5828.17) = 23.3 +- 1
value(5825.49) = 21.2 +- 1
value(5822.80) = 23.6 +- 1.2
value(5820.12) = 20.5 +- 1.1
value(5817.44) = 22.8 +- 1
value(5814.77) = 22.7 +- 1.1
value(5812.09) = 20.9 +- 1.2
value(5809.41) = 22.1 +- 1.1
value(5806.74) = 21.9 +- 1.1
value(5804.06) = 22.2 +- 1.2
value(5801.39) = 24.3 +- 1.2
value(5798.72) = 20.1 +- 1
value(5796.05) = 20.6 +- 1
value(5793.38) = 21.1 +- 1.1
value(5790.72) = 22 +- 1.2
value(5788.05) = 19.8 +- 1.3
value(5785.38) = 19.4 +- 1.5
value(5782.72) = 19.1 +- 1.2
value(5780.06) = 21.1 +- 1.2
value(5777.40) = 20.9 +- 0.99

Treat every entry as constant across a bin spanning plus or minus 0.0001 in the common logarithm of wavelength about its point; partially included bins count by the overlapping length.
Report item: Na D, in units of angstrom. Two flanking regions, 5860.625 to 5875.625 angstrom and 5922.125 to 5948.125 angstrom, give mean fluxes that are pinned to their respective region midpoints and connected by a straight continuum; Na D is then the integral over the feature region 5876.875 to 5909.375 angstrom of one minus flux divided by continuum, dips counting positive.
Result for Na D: 5.0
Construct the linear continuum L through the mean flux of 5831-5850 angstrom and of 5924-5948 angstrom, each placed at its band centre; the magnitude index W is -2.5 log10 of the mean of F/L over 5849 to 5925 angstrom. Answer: 0.088 mag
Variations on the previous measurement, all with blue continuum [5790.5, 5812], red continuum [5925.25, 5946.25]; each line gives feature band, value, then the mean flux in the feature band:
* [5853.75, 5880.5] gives 0.012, 21.4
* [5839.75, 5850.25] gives 0.009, 21.5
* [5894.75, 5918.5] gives 0.121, 19.3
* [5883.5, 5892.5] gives 0.257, 17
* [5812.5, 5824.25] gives -0.028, 22.3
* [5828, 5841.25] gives -0.010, 21.9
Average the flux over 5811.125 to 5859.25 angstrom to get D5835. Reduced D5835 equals 21.8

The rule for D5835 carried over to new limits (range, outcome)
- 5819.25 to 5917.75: 20.4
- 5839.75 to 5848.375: 21.4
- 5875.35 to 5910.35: 18.3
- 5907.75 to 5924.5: 20.4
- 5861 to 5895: 19.6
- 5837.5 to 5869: 21.5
